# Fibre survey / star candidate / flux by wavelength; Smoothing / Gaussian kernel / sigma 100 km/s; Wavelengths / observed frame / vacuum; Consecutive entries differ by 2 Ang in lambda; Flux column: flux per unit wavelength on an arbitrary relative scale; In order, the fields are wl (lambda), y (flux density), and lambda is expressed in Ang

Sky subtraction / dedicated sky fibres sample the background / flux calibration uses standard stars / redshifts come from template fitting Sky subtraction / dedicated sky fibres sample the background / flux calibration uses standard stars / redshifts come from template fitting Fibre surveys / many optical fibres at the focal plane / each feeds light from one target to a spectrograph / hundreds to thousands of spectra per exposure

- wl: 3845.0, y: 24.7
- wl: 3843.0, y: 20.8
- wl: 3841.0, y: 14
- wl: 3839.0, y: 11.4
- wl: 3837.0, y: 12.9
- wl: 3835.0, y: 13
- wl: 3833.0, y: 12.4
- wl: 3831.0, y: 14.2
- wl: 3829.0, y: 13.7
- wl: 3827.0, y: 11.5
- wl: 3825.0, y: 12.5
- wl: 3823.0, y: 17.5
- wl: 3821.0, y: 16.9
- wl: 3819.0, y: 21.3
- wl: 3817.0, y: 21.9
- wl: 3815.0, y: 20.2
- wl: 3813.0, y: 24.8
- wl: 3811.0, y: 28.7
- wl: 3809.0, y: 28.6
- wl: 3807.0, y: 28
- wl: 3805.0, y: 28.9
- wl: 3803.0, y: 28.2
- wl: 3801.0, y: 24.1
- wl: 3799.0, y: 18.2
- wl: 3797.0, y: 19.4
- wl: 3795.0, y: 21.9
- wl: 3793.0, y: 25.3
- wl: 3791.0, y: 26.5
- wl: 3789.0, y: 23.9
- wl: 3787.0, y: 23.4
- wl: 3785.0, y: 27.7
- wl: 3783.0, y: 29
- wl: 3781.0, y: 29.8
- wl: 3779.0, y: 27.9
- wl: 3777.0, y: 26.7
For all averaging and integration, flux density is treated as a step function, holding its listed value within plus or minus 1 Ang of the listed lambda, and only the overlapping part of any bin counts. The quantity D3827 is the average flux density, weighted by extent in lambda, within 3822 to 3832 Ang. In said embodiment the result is 13.9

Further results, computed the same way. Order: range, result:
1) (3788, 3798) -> 23.4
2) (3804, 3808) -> 28.4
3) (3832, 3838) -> 12.8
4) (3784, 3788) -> 25.5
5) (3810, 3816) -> 24.6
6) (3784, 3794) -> 25.4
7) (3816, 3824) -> 19.4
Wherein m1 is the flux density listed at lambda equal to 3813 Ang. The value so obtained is 24.8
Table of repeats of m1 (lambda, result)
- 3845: 24.7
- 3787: 23.4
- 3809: 28.6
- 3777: 26.7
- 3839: 11.4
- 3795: 21.9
